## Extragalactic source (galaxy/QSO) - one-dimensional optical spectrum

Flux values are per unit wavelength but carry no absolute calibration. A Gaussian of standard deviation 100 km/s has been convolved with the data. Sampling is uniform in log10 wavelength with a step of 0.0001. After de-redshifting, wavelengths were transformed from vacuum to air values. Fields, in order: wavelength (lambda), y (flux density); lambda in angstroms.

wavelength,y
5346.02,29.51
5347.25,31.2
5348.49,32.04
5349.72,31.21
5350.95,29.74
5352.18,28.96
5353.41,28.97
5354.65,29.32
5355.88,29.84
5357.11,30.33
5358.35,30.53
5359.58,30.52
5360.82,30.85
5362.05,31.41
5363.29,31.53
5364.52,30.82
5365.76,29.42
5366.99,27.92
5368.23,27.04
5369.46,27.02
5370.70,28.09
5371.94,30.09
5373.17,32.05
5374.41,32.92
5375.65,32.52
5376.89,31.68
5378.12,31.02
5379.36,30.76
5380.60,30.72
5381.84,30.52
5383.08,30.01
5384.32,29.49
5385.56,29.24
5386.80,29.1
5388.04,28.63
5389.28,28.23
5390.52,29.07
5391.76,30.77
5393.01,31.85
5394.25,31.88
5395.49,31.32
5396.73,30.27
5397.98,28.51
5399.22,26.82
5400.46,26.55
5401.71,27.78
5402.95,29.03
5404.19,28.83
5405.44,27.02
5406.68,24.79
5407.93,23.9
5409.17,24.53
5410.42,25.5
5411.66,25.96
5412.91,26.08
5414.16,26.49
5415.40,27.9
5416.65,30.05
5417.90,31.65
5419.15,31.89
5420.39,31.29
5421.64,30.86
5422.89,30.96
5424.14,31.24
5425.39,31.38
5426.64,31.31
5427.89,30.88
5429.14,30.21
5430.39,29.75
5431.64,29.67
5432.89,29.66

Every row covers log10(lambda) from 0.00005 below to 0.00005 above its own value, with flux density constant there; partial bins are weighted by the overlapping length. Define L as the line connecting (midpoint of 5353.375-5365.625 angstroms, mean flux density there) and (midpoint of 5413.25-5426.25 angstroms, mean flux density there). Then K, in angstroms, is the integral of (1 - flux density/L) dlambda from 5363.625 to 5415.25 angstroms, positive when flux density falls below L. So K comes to 2.5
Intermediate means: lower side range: 30.4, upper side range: 30.3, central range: 28.9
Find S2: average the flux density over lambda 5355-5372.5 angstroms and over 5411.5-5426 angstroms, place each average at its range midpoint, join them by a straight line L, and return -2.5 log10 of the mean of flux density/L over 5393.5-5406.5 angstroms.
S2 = 0.04 mag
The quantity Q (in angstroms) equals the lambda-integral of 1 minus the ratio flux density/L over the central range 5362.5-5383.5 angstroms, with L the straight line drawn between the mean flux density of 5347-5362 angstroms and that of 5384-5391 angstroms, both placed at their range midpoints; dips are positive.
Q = -0.5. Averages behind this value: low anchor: 30.3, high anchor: 28.9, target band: 30.3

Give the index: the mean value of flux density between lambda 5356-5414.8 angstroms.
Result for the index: 29.1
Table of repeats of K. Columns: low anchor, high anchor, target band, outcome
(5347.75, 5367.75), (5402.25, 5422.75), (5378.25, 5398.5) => -0.79 angstroms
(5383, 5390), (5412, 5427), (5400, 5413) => 1.42 angstroms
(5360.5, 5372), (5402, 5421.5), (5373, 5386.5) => -0.95 angstroms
